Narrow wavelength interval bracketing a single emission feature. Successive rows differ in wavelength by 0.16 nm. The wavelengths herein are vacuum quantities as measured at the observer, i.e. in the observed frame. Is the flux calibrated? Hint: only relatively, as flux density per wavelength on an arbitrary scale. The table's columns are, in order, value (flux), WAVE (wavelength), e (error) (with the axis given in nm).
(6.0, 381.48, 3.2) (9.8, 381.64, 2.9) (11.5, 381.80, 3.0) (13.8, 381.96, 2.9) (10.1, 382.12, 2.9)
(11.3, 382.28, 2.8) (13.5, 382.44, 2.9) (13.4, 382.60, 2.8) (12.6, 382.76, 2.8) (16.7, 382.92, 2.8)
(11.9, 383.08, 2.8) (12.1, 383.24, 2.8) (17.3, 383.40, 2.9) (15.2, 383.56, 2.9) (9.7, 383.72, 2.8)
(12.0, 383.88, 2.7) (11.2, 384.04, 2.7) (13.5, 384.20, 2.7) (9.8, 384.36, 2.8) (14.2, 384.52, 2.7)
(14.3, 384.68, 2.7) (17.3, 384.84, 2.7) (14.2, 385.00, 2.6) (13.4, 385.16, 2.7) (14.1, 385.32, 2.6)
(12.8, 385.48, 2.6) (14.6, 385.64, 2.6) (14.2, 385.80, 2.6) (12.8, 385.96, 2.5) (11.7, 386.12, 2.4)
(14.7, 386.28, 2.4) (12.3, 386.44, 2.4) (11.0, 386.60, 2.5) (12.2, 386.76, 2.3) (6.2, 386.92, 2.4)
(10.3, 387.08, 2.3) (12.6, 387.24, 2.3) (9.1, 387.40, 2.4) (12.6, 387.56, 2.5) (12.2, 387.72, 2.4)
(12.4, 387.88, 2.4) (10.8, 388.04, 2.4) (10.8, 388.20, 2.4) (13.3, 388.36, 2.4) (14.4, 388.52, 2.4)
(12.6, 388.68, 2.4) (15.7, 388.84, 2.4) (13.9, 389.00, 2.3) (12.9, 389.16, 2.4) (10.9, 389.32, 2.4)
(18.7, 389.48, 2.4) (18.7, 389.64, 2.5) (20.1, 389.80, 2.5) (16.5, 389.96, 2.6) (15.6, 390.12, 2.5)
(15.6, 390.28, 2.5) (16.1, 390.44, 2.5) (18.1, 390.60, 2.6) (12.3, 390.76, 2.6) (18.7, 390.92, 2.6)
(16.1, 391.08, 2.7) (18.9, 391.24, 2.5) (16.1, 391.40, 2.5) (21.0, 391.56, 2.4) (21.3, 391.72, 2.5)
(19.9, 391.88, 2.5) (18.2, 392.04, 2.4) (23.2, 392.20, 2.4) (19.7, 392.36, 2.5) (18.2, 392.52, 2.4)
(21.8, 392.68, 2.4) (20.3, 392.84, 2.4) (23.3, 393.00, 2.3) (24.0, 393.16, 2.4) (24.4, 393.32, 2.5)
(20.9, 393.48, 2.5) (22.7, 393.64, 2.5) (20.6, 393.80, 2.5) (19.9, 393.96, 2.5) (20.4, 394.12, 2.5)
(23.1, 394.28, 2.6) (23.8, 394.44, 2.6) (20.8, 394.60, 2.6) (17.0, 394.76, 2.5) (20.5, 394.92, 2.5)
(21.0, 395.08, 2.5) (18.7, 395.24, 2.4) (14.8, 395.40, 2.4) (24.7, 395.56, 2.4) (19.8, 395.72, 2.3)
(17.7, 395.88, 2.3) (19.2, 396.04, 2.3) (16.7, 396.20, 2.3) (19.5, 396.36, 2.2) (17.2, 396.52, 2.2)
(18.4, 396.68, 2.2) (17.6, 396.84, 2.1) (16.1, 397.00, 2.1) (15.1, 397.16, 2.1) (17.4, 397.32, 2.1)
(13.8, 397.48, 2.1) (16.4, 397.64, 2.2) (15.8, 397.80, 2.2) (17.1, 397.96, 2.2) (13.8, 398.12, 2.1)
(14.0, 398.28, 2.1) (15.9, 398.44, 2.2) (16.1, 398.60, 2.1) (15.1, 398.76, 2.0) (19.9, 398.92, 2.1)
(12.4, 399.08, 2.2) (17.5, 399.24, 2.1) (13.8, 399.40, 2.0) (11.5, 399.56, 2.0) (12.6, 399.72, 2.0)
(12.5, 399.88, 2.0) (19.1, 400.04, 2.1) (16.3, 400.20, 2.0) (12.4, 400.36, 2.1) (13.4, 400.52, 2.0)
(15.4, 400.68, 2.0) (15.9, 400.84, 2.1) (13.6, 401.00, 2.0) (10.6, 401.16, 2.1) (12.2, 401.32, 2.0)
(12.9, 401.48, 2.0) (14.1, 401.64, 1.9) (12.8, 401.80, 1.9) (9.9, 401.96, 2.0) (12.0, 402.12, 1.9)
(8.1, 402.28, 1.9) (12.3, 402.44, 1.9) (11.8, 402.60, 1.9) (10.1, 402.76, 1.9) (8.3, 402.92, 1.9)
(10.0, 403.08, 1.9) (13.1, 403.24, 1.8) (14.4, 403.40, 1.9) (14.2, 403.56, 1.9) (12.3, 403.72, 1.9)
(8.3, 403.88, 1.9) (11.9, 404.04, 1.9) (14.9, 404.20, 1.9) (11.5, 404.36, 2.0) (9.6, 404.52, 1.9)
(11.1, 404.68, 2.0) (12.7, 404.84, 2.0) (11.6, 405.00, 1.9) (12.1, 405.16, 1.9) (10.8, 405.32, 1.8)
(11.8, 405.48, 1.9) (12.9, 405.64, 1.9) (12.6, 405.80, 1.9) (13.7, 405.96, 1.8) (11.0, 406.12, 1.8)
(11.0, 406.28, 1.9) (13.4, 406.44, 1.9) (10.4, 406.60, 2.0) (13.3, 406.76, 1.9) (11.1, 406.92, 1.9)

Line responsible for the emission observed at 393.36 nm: C IV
